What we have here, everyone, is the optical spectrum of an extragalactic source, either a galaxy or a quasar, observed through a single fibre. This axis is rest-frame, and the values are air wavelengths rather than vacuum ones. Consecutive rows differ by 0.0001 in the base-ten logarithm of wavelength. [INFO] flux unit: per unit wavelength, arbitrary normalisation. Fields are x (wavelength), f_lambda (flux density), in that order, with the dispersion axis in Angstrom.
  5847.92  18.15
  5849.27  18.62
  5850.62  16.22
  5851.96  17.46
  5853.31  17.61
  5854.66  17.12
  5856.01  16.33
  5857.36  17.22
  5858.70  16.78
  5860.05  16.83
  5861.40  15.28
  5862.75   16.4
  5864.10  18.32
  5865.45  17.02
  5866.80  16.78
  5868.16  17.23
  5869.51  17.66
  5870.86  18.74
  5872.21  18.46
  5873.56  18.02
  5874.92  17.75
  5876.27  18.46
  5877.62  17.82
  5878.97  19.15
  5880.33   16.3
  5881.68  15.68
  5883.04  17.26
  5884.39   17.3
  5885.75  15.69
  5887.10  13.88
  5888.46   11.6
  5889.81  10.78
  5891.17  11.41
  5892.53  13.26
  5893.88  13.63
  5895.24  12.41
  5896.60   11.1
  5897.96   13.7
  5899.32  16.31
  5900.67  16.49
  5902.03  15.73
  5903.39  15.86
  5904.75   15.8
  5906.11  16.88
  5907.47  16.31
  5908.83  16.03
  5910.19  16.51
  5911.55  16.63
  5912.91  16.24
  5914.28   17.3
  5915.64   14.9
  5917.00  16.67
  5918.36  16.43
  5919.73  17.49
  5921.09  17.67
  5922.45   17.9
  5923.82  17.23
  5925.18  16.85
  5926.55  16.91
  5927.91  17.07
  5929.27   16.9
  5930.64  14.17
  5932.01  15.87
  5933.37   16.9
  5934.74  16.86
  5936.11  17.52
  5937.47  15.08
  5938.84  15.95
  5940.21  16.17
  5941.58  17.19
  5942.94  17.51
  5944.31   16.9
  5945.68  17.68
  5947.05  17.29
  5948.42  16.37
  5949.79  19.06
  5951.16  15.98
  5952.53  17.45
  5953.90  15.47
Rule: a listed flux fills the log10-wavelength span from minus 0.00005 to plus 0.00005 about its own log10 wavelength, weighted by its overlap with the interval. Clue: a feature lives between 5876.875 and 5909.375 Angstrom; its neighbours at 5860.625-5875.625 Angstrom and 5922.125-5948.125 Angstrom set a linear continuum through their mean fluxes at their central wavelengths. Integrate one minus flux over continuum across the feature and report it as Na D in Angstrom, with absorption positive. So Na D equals 4.0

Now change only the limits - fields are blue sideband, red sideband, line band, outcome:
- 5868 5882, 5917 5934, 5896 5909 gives 1.4 Angstrom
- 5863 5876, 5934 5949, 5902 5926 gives 0.8 Angstrom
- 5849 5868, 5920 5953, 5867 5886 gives -0.7 Angstrom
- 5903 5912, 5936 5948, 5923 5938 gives 0.1 Angstrom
